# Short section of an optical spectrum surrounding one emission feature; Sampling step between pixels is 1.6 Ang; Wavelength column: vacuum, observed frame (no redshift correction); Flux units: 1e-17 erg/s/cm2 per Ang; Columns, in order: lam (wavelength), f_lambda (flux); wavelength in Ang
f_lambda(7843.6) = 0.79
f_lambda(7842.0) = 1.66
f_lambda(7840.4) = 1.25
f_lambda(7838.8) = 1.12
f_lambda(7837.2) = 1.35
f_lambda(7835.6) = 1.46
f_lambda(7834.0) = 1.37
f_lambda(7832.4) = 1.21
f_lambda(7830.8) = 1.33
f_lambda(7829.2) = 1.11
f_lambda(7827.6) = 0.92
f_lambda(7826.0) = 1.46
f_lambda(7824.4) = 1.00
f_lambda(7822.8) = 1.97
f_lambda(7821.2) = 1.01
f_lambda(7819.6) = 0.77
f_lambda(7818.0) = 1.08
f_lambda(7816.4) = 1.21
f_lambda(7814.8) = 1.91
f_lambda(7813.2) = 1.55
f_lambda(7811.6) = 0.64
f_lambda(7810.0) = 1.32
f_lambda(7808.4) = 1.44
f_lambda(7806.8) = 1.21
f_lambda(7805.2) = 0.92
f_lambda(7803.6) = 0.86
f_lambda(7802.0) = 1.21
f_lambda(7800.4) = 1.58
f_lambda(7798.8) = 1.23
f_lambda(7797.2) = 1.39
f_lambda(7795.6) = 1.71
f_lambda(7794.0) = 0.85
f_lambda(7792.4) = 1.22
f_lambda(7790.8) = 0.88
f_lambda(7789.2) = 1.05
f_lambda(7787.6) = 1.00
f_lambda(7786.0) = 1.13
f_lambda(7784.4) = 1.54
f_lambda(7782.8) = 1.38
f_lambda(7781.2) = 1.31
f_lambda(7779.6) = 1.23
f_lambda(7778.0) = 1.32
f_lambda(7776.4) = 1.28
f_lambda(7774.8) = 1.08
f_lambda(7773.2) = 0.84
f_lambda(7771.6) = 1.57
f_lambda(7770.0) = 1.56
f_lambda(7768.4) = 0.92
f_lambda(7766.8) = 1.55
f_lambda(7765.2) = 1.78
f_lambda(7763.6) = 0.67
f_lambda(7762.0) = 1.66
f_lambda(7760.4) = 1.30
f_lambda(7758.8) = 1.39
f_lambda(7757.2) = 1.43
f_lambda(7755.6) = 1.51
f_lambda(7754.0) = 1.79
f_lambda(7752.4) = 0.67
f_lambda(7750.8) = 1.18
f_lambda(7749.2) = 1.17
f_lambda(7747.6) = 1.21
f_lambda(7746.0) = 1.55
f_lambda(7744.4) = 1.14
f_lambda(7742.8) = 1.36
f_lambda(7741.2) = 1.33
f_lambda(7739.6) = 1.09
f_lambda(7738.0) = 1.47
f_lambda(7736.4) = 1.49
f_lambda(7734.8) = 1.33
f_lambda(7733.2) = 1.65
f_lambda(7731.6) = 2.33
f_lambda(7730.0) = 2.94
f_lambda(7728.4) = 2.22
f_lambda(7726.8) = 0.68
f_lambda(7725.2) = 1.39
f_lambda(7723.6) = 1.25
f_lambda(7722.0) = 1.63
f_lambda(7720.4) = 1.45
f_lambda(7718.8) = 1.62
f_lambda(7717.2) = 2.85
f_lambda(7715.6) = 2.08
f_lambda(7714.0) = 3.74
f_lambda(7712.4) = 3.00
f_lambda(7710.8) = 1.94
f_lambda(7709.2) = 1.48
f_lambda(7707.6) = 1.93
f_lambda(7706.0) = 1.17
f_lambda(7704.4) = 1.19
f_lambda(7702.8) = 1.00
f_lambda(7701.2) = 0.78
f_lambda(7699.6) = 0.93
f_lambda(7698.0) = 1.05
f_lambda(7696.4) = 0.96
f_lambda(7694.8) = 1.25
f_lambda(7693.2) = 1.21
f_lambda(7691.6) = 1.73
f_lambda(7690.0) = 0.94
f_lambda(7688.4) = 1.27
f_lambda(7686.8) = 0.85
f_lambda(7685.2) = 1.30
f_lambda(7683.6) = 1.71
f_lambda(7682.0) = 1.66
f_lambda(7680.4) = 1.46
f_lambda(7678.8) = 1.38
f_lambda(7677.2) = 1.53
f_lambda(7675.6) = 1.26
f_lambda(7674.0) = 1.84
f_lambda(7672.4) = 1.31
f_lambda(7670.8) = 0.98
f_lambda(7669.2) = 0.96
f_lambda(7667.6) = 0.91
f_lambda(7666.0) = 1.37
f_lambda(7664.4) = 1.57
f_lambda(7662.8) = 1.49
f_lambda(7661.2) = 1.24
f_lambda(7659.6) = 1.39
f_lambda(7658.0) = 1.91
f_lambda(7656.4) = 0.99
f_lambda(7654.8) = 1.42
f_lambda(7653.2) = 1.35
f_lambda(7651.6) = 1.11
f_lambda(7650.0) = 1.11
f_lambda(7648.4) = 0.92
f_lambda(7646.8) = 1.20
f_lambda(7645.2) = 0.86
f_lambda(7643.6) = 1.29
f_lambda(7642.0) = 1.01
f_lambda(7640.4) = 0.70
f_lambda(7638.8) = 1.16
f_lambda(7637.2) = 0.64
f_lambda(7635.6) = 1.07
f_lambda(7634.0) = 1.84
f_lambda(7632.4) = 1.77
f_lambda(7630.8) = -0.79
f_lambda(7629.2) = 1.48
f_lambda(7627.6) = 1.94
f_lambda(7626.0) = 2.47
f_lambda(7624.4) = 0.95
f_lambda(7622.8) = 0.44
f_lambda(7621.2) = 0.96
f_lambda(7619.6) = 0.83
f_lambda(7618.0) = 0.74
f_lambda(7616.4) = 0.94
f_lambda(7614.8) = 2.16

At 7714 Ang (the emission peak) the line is [S II]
